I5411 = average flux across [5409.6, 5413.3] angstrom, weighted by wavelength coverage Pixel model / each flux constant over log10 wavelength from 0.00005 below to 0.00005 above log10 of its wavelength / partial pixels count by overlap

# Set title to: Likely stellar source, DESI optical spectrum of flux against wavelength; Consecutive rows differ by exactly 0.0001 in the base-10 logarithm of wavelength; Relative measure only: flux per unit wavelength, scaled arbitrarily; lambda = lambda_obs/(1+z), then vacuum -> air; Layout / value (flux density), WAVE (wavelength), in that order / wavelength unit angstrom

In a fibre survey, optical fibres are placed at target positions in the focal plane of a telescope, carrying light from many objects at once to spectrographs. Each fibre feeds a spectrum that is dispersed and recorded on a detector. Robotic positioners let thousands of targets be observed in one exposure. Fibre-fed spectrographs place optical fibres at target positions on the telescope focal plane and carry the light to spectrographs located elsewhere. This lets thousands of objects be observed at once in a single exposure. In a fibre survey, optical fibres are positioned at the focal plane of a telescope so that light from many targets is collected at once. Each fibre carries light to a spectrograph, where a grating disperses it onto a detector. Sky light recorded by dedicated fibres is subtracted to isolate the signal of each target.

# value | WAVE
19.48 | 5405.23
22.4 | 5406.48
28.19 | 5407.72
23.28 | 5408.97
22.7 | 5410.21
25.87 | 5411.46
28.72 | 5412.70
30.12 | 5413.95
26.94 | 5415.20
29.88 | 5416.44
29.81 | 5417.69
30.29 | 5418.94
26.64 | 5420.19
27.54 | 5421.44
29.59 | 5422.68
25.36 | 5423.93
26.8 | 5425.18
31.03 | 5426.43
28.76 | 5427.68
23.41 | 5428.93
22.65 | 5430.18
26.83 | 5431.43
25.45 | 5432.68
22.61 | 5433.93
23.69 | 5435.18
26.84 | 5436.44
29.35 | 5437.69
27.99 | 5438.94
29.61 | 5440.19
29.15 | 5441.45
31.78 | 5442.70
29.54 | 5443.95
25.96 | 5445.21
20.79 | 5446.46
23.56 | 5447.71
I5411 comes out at 25.8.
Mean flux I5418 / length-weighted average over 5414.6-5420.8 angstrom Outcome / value 28.7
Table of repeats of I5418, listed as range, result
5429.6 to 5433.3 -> 25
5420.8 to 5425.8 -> 27.3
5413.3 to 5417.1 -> 29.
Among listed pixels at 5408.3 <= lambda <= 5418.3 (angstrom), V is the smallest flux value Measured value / 22.7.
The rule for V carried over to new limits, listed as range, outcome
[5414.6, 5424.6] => 25.36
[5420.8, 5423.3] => 27.54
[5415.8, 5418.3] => 29.81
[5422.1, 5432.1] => 22.65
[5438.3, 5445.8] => 25.96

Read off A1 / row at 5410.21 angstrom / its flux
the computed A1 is 22.7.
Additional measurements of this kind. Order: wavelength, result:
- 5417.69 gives 29.81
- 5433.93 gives 22.61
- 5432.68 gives 25.45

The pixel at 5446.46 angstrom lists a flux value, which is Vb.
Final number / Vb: 20.79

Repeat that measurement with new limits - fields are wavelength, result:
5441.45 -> 29.15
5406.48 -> 22.4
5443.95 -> 29.54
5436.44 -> 26.84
